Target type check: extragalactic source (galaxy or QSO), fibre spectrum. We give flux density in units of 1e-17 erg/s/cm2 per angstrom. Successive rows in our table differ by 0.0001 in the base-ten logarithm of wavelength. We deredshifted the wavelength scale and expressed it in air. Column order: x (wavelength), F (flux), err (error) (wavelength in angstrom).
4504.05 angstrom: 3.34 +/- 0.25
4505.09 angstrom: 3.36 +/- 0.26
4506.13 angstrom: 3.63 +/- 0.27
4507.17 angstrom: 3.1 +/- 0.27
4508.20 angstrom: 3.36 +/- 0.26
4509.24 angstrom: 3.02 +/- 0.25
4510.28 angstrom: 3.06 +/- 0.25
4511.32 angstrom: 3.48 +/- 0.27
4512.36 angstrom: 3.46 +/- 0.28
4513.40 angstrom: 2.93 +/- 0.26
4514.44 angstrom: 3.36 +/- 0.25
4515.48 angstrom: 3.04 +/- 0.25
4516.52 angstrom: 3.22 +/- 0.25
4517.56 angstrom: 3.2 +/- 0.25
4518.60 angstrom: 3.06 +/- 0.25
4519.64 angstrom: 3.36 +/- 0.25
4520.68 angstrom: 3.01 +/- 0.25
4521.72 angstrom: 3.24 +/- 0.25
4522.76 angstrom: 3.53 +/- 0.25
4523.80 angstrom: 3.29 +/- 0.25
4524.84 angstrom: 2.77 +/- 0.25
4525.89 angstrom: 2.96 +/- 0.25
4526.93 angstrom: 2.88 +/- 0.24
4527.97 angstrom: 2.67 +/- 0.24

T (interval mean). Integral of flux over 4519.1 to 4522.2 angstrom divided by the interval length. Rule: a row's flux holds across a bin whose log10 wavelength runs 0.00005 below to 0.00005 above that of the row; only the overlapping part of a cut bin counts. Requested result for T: 3.2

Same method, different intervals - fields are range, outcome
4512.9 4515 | 3.14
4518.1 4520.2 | 3.21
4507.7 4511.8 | 3.22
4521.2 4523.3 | 3.39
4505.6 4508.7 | 3.37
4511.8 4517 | 3.2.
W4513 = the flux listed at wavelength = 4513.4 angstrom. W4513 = 2.93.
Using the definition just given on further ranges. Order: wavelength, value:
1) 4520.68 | 3.01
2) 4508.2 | 3.36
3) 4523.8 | 3.29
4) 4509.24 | 3.02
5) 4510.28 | 3.06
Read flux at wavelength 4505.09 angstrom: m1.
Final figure 3.36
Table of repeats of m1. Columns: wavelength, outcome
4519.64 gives 3.36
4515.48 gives 3.04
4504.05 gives 3.34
